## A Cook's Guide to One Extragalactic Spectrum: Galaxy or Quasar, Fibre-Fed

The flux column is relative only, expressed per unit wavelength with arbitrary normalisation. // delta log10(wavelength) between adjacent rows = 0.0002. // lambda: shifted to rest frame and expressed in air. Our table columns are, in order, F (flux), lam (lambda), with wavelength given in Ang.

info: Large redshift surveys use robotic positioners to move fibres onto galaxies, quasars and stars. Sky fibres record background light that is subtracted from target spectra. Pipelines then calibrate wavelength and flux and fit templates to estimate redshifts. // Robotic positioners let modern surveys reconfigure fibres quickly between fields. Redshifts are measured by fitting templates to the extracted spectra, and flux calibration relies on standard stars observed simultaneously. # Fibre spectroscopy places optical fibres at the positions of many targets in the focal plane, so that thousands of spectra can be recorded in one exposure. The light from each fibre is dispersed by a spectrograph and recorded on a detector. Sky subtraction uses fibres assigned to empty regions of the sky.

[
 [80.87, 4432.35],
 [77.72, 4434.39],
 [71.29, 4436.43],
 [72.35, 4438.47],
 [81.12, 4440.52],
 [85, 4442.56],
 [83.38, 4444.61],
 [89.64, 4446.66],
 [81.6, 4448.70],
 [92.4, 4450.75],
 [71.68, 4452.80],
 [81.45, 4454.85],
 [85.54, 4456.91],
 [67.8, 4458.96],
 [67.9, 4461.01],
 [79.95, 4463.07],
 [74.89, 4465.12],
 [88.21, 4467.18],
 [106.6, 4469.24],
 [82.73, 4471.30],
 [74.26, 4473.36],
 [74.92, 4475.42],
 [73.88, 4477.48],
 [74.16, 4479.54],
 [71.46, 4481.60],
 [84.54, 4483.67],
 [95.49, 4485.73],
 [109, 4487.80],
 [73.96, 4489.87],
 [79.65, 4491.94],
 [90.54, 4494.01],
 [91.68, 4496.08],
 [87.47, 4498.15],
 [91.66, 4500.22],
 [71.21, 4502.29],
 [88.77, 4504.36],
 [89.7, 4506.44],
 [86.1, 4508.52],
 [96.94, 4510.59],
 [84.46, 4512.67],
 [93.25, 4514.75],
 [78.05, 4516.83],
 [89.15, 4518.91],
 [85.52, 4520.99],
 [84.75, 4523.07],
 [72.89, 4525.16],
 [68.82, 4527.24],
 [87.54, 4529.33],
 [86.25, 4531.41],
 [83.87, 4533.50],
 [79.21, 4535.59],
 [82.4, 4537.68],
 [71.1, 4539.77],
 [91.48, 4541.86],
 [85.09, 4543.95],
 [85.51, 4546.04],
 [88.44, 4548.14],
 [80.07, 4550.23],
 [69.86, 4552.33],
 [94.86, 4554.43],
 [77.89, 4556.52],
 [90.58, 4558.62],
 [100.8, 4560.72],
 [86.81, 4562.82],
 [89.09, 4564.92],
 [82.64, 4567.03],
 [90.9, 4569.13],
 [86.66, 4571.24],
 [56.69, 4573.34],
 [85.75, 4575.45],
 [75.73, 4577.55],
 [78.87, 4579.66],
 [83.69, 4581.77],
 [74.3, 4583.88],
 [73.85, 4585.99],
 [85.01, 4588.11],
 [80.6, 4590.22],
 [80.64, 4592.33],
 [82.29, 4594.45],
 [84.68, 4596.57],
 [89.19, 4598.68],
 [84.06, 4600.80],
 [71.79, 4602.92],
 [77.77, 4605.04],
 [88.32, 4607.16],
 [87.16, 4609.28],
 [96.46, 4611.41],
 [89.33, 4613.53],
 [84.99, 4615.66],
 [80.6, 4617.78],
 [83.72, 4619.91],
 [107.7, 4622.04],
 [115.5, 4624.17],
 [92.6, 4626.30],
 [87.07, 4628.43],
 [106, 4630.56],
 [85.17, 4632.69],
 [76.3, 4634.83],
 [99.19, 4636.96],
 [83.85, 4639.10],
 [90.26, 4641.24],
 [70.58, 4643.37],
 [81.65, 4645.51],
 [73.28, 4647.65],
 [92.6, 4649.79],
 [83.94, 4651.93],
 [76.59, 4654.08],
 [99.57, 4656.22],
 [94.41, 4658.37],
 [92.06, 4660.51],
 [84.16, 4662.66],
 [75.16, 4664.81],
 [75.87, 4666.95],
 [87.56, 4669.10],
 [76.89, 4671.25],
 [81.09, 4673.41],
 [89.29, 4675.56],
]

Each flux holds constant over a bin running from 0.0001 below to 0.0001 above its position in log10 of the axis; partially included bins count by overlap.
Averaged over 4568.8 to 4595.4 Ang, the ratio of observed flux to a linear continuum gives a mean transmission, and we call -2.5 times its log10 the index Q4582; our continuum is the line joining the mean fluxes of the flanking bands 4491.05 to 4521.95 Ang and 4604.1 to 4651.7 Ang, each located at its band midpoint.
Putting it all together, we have 0.113 mag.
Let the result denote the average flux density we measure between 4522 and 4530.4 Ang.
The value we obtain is 78.6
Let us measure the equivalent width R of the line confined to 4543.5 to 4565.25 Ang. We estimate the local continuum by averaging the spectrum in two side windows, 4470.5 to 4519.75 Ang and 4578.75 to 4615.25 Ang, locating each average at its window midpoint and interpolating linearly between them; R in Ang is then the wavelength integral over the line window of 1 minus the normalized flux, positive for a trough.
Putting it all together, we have -0.7 Ang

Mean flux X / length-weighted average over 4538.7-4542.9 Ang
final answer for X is 81.3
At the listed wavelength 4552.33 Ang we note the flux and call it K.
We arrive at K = 69.86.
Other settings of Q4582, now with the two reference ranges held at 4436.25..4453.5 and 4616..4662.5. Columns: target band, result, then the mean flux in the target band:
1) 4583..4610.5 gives 0.07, 81.6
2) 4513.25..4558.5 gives 0.03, 82.8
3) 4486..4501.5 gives -0.07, 89.1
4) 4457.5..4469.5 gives 0.04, 79.4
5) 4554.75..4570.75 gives -0.03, 88.6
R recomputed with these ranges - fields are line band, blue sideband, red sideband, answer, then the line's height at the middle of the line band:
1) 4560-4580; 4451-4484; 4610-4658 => 0.4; 85.1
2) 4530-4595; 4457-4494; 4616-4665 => 1.9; 85.2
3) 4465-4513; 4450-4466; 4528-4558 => -3.5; 79.5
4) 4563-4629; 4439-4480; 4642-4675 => -1.9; 82.5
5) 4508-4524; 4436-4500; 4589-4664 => -0.7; 83.8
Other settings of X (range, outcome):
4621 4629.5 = 101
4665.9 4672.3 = 80.1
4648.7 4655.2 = 84.5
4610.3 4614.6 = 92.7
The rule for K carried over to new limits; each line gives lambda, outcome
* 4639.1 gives 83.85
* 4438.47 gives 72.35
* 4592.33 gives 80.64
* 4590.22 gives 80.6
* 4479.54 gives 74.16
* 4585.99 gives 73.85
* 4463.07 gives 79.95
